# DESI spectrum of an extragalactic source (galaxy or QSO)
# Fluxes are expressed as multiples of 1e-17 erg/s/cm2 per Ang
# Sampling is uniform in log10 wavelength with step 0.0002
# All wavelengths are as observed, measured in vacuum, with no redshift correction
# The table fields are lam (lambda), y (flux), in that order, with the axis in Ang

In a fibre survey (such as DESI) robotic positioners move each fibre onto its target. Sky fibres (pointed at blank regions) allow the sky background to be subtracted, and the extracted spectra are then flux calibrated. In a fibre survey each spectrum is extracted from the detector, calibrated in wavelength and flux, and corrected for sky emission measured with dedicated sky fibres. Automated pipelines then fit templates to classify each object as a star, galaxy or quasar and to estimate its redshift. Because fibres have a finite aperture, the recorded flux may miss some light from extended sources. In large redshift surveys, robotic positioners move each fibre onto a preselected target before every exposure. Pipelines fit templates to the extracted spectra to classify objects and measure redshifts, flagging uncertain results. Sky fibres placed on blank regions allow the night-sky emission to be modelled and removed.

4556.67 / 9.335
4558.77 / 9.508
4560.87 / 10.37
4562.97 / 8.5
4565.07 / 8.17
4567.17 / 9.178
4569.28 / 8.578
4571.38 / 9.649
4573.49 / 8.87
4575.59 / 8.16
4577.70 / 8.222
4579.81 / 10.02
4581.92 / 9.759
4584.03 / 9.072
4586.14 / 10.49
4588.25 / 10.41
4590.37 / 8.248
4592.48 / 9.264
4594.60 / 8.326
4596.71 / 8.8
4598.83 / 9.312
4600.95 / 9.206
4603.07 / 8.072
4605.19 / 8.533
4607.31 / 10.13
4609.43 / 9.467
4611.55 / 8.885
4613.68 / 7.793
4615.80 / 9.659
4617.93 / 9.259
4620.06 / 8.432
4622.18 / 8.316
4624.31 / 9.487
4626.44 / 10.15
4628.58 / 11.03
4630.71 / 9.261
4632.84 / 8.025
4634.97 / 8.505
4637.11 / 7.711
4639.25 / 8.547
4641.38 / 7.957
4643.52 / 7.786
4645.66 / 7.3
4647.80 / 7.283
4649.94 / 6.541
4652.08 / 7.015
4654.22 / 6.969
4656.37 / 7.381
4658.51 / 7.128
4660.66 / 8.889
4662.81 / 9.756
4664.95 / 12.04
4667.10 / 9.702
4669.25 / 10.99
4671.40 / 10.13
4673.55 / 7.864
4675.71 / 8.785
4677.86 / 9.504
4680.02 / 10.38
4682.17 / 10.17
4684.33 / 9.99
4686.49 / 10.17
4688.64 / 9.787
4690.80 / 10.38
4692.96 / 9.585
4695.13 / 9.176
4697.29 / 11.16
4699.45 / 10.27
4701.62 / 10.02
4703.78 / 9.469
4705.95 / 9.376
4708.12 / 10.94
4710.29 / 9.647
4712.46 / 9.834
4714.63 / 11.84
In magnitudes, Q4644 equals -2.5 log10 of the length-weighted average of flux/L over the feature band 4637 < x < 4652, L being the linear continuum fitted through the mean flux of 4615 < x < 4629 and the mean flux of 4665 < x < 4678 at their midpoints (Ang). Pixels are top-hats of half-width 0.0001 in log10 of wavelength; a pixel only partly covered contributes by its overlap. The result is 0.25 mag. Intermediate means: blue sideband 9.4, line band 7.54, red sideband 9.69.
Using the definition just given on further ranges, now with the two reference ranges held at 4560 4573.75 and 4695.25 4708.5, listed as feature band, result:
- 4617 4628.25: 0.03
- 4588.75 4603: 0.05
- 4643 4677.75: 0.15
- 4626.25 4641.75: 0.08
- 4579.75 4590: -0.07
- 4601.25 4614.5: 0.06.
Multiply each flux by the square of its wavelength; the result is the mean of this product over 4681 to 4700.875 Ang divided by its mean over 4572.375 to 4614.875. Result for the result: 1.16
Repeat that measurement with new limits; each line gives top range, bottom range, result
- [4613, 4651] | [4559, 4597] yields 0.95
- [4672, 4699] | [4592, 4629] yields 1.11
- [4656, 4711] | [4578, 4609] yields 1.10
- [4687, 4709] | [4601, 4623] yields 1.17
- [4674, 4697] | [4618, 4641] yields 1.12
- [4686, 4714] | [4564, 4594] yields 1.15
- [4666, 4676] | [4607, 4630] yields 1.05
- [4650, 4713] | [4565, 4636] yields 1.08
